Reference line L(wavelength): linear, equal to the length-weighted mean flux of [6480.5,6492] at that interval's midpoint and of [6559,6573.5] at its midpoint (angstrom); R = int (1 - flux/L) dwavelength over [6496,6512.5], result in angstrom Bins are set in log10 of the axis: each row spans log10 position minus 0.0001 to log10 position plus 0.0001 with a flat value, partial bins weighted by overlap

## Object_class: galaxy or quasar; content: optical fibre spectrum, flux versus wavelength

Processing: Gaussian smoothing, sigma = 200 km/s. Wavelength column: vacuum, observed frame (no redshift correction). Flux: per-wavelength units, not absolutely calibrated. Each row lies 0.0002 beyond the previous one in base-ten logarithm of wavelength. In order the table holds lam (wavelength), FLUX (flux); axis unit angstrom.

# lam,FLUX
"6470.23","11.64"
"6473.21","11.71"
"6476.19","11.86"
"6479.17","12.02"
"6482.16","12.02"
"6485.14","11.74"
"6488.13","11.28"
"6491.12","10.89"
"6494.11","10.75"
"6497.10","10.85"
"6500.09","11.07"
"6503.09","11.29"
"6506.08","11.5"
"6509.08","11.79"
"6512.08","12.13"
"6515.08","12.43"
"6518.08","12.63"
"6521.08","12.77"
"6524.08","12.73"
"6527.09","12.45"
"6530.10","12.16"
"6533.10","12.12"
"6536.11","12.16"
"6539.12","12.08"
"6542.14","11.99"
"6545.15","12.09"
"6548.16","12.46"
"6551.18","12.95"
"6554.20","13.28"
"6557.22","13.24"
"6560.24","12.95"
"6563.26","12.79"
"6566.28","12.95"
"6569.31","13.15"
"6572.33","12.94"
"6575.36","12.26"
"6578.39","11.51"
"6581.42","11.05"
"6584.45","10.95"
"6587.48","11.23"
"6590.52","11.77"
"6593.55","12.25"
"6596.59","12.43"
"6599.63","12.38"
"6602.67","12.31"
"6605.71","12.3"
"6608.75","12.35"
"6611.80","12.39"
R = 0.61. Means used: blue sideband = 11.5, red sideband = 13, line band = 11.4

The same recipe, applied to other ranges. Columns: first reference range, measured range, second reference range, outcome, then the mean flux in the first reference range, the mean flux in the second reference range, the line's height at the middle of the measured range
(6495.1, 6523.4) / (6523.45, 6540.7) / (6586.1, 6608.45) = -0.5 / 11.8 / 12.1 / 11.9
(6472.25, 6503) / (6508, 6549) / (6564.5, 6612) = -2.1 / 11.4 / 12.1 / 11.7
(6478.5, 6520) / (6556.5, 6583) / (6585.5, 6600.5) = -1.4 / 11.6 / 12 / 11.9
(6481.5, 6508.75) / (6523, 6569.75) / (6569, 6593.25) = -4.0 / 11.3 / 11.8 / 11.6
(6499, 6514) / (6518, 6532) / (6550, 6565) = -0.5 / 11.6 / 13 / 12.1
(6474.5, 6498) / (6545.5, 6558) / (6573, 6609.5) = -1.2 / 11.4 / 11.9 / 11.7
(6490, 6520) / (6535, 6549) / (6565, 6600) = -0.4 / 11.6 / 12.1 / 11.8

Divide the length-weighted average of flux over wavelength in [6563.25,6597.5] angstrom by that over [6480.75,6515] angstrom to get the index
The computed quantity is 1.1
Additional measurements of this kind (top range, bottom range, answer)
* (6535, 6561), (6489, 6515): 1.11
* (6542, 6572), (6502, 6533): 1.05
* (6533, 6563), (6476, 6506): 1.11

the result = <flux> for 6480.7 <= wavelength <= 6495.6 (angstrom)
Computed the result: 11.3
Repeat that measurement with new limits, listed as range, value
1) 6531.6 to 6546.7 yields 12.1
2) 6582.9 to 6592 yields 11.3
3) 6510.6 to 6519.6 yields 12.4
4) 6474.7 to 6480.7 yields 11.9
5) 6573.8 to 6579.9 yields 11.9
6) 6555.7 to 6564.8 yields 13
